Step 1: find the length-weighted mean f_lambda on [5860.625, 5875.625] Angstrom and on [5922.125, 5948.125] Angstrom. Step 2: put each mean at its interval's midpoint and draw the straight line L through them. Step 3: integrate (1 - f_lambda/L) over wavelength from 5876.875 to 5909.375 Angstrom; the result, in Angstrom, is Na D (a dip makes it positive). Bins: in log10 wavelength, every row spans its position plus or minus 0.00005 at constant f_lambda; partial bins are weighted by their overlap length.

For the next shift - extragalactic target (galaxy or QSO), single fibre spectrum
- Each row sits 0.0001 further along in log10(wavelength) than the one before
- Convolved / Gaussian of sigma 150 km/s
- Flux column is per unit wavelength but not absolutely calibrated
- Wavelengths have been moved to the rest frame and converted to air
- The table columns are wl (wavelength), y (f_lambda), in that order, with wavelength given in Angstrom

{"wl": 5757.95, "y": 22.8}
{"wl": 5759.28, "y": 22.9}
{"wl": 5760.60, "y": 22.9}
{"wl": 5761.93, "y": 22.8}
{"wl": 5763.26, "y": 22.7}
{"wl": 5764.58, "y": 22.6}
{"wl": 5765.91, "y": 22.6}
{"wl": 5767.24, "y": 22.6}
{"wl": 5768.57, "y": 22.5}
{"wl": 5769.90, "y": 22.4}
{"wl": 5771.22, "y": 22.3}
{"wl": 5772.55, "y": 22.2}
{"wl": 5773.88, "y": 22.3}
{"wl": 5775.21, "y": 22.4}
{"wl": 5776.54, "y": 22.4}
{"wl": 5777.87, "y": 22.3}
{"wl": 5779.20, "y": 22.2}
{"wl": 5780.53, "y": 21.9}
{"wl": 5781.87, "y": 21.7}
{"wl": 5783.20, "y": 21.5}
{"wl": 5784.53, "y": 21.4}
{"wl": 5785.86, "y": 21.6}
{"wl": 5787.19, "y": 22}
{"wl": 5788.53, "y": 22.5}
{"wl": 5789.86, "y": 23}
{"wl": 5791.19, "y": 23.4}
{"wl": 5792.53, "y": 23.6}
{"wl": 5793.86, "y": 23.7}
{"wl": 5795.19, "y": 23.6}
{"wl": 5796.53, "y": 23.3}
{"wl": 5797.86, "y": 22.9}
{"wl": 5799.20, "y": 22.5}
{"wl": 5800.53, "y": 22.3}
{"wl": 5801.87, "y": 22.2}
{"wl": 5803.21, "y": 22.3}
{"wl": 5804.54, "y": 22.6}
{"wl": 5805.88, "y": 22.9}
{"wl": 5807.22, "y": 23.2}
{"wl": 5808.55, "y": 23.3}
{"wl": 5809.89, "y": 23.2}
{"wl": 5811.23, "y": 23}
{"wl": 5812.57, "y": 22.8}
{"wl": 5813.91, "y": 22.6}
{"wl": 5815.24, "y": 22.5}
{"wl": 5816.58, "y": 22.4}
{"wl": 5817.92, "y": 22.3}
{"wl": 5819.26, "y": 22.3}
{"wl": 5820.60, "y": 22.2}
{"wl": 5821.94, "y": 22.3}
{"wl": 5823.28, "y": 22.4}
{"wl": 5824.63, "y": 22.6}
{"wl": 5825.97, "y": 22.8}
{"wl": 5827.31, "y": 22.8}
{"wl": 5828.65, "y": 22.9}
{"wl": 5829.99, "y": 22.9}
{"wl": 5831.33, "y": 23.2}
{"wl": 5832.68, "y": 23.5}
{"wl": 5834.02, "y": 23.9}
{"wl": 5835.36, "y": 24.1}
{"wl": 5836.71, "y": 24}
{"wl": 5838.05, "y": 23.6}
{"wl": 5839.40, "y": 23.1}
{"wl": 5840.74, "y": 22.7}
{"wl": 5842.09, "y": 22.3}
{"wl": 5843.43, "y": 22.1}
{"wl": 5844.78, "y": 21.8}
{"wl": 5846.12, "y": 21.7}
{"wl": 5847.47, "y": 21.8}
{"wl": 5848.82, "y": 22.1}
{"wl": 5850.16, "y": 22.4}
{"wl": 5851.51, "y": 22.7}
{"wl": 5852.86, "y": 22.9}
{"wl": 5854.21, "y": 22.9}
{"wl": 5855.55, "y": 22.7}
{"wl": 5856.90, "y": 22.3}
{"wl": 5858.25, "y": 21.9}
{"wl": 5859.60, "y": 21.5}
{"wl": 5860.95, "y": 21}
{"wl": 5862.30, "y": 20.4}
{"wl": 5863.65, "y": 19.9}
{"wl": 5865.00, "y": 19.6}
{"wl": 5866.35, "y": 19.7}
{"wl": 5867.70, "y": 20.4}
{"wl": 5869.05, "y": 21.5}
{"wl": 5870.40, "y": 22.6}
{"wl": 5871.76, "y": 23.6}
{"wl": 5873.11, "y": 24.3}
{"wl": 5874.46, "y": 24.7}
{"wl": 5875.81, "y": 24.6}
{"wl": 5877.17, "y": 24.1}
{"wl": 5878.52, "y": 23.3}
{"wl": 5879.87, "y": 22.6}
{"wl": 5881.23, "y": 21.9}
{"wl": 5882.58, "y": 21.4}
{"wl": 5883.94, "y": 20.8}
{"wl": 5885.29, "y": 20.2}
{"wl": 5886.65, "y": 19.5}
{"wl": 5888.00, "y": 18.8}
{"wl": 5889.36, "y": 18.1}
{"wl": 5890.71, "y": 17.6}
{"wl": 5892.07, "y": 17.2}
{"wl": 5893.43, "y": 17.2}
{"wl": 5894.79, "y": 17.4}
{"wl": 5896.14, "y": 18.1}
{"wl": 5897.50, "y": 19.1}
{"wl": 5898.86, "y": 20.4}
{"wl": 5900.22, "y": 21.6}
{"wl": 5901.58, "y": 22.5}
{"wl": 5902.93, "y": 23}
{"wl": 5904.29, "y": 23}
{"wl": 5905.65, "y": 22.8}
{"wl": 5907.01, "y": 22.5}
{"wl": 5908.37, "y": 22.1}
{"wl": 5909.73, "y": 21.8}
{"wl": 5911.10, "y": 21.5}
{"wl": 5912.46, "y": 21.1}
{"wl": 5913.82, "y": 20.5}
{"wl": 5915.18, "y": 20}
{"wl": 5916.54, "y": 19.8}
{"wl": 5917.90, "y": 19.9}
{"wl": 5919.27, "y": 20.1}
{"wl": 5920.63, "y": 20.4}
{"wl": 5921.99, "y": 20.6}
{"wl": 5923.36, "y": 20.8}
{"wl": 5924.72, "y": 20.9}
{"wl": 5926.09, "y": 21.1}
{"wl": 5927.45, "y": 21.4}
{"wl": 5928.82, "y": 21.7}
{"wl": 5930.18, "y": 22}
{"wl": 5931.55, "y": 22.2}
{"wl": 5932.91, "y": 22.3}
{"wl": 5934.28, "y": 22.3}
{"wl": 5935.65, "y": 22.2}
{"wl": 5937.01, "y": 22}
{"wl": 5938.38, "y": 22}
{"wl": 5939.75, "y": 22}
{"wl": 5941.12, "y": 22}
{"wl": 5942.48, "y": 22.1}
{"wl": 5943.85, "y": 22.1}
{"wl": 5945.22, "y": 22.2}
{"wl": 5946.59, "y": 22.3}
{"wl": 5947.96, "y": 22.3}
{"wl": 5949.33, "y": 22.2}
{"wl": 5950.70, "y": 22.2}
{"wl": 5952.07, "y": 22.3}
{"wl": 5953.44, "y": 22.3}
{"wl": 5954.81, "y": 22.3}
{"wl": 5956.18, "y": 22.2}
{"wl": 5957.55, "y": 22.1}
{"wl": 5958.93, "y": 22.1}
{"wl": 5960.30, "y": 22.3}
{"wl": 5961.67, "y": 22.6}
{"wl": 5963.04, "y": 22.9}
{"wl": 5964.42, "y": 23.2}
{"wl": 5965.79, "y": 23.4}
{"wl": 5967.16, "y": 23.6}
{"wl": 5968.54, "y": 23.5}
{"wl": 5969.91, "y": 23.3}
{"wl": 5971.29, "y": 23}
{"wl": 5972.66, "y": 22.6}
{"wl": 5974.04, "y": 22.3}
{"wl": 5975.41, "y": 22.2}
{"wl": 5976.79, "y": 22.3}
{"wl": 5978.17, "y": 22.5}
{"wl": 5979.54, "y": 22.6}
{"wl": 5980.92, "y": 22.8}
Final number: 1.7 Angstrom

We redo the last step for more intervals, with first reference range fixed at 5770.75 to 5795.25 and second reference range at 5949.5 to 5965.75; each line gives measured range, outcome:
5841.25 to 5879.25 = 0.41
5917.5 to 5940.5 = 1.03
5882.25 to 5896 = 2.27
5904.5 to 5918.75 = 0.75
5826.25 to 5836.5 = -0.43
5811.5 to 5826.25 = -0.05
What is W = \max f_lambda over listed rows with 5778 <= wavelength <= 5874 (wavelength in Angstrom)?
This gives 24.3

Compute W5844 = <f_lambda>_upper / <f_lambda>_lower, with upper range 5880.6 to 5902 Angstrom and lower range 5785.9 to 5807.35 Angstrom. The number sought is 0.85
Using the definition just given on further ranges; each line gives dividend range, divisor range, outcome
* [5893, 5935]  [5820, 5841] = 0.91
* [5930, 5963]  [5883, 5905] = 1.13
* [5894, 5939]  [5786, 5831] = 0.93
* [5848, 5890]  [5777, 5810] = 0.96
